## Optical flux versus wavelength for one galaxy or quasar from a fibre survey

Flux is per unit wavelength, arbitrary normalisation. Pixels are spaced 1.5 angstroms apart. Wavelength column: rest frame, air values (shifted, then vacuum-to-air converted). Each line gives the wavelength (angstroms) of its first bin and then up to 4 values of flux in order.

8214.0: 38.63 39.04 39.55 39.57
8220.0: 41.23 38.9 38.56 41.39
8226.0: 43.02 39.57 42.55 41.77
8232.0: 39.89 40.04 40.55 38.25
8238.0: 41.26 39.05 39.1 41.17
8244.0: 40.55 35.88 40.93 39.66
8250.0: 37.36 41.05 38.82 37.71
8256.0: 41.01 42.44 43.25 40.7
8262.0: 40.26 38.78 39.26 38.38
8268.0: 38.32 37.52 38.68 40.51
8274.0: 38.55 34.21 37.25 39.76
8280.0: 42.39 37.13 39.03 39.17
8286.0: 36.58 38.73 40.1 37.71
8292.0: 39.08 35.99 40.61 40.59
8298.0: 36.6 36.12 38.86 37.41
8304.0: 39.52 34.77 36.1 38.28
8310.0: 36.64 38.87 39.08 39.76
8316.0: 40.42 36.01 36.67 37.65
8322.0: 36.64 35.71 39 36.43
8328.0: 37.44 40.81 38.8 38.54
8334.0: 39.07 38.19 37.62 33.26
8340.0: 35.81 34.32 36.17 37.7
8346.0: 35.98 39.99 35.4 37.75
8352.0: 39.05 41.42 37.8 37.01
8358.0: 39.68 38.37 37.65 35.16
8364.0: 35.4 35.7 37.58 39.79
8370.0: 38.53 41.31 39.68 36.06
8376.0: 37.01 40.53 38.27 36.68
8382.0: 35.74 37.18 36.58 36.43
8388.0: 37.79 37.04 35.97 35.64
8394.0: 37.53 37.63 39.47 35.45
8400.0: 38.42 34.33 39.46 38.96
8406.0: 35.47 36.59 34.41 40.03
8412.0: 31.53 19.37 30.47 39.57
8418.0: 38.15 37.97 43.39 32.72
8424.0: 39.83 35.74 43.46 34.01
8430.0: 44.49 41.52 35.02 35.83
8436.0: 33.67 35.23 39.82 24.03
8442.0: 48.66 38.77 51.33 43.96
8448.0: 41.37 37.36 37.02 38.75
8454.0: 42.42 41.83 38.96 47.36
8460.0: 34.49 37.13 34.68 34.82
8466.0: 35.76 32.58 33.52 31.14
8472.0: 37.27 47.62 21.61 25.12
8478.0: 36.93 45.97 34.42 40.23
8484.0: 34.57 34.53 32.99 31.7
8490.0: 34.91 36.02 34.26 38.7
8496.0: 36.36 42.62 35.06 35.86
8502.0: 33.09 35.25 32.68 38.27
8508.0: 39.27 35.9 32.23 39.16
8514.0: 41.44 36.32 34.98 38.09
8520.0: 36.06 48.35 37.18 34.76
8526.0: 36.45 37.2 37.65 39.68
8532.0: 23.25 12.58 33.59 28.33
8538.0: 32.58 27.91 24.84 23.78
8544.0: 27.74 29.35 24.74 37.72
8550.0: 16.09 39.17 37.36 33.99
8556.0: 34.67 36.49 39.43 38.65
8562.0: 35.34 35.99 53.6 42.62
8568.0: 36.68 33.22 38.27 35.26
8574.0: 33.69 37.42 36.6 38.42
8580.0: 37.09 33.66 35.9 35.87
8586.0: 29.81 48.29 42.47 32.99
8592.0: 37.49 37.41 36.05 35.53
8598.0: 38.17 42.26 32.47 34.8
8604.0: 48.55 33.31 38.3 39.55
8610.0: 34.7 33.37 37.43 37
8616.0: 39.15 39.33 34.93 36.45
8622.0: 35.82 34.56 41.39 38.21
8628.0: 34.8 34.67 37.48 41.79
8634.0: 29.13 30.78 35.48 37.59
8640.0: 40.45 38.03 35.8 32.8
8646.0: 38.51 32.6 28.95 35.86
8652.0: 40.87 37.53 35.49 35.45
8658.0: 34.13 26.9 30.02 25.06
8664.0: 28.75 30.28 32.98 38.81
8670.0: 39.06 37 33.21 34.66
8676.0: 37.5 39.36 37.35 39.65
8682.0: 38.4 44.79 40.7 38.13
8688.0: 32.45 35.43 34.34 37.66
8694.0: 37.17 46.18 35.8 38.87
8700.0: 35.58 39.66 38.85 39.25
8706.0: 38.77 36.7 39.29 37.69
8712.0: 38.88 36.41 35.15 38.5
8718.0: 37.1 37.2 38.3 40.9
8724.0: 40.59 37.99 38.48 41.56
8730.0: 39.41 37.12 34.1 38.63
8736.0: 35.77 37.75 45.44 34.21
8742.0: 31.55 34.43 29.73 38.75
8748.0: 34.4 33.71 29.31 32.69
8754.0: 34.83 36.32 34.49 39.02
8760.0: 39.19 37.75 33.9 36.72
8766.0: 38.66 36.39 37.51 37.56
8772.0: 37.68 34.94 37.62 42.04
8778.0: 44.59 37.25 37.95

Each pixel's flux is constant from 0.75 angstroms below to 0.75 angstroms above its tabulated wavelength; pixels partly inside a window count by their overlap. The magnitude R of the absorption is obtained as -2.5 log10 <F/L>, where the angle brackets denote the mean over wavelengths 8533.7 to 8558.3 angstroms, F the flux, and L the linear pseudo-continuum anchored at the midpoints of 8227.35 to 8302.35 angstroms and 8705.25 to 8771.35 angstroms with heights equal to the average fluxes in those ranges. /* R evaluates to 0.25 mag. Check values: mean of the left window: 39.2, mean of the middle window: 30.1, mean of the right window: 36.9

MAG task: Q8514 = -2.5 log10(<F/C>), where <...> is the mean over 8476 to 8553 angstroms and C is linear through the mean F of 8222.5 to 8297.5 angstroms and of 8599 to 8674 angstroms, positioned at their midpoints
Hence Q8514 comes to 0.09 mag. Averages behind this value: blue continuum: 39.5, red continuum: 35.6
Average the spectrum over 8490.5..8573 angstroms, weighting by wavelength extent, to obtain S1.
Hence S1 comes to 34.8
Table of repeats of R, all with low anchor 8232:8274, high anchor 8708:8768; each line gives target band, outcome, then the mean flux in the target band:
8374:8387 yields 0.05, 37.2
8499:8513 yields 0.07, 35.6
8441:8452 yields -0.10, 42.1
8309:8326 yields 0.04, 37.8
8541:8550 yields 0.36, 27.3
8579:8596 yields 0.02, 37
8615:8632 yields 0.01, 37.1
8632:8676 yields 0.09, 34.4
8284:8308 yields 0.04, 38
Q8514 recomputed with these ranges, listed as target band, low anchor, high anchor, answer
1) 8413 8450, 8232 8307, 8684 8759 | 0.01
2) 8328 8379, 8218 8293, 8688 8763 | 0.03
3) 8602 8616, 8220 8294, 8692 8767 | 0.01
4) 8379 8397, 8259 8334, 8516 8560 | -0.02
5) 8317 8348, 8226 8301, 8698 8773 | 0.05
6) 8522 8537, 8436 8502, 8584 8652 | 0.14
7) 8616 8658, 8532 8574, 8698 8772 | -0.04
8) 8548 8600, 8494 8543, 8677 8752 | -0.05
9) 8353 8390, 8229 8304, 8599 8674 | 0.01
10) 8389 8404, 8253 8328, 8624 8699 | 0.02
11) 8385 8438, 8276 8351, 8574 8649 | 0.02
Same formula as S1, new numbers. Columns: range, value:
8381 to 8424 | 36.3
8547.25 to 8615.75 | 36.9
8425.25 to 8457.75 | 39.3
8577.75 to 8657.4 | 36.7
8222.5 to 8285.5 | 39.6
